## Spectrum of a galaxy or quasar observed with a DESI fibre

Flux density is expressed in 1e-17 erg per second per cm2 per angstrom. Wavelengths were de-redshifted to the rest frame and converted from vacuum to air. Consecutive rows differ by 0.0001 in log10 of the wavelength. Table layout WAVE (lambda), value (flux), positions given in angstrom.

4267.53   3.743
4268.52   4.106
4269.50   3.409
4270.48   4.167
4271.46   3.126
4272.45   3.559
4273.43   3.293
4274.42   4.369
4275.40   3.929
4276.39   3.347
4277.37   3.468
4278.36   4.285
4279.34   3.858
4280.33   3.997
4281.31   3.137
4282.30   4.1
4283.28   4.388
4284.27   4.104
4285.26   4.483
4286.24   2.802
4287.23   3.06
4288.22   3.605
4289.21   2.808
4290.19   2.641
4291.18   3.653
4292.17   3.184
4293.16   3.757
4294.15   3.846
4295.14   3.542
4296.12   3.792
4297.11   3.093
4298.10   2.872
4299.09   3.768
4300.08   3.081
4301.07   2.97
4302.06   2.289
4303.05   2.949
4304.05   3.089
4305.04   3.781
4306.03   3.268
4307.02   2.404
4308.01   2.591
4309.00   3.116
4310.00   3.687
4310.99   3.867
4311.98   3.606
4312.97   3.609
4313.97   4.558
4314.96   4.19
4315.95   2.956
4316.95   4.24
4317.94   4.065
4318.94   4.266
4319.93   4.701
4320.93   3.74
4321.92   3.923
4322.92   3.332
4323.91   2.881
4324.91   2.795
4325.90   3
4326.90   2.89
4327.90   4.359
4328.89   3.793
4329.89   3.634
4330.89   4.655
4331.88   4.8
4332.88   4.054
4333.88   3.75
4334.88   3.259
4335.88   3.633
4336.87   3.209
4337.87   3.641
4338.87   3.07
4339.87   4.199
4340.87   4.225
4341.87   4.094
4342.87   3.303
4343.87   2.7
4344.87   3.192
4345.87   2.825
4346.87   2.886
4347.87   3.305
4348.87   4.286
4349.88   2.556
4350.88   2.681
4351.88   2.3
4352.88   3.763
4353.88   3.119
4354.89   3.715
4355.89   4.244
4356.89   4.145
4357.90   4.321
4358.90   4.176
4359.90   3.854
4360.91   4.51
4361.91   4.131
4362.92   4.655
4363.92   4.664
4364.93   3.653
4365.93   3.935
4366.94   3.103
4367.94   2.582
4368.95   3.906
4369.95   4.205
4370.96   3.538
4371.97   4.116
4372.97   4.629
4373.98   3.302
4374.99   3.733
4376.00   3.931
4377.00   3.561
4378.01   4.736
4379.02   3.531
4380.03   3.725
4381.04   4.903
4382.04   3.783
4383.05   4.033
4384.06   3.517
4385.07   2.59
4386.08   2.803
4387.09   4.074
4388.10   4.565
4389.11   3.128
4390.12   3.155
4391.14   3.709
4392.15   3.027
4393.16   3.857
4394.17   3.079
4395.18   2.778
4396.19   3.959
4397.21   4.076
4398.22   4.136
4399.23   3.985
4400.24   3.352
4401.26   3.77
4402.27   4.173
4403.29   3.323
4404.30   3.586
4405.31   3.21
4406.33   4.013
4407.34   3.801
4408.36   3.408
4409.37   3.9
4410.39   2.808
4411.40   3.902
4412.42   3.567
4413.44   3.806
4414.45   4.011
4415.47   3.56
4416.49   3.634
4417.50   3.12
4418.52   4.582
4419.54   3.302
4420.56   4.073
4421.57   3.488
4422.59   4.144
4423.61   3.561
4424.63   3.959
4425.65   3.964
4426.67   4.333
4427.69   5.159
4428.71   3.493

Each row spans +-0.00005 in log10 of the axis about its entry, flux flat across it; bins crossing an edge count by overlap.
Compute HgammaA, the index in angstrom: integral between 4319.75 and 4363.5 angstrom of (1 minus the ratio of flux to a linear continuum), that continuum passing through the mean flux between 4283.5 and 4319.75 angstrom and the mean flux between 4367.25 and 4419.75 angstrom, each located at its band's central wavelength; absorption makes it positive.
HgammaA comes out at -1.1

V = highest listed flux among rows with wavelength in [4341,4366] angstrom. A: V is 4.664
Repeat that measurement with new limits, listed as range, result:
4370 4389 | 4.903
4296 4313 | 3.867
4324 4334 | 4.8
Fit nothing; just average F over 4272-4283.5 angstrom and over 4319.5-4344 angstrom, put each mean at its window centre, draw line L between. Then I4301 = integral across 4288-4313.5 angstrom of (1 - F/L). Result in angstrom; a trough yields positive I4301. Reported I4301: 3.3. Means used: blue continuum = 3.8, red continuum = 3.68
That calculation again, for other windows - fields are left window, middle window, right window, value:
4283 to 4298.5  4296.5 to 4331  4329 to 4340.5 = 1.7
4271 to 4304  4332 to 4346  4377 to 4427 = 0.1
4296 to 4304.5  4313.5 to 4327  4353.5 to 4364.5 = -1.1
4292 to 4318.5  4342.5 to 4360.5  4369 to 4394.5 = 1.0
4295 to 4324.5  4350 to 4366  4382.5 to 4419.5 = -1.3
